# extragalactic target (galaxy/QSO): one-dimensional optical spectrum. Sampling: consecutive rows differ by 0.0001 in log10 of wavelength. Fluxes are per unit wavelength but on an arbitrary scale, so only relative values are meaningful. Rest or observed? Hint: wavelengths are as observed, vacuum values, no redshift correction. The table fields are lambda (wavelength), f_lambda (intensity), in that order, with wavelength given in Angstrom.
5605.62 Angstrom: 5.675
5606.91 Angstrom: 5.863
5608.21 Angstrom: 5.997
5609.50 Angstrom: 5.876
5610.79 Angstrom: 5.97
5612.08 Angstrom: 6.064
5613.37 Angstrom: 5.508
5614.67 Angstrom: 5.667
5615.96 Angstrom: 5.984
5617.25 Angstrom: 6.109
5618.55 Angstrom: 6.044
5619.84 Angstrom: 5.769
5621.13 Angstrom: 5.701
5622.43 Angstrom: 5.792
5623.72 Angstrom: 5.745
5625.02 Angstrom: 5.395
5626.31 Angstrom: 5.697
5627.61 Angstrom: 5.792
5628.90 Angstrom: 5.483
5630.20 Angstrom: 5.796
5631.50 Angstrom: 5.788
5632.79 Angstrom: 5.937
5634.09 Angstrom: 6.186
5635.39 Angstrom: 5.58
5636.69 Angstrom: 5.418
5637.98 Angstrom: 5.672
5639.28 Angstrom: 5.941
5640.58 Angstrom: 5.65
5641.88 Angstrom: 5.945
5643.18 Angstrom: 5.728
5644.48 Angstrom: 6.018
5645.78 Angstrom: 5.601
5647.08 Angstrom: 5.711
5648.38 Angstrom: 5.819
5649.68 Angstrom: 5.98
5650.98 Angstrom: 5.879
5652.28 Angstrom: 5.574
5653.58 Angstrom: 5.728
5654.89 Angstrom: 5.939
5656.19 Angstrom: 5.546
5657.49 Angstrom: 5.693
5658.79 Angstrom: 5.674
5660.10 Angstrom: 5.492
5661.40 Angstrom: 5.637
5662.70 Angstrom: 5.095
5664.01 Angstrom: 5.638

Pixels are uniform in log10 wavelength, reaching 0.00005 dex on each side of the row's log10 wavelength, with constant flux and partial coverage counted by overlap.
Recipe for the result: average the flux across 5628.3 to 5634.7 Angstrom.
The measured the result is 5.84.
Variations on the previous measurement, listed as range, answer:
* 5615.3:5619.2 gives 6.05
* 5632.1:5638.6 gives 5.77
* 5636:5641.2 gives 5.67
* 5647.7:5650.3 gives 5.9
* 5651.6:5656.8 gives 5.7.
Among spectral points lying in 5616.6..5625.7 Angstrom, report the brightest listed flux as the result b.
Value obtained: 6.109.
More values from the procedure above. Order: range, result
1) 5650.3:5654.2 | 5.879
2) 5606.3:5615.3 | 6.064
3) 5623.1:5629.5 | 5.792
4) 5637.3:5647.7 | 6.018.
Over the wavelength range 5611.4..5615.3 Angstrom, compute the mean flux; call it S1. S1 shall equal 5.74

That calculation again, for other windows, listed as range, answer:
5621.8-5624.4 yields 5.76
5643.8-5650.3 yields 5.83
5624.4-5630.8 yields 5.64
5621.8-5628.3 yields 5.69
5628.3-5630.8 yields 5.63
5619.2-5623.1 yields 5.76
